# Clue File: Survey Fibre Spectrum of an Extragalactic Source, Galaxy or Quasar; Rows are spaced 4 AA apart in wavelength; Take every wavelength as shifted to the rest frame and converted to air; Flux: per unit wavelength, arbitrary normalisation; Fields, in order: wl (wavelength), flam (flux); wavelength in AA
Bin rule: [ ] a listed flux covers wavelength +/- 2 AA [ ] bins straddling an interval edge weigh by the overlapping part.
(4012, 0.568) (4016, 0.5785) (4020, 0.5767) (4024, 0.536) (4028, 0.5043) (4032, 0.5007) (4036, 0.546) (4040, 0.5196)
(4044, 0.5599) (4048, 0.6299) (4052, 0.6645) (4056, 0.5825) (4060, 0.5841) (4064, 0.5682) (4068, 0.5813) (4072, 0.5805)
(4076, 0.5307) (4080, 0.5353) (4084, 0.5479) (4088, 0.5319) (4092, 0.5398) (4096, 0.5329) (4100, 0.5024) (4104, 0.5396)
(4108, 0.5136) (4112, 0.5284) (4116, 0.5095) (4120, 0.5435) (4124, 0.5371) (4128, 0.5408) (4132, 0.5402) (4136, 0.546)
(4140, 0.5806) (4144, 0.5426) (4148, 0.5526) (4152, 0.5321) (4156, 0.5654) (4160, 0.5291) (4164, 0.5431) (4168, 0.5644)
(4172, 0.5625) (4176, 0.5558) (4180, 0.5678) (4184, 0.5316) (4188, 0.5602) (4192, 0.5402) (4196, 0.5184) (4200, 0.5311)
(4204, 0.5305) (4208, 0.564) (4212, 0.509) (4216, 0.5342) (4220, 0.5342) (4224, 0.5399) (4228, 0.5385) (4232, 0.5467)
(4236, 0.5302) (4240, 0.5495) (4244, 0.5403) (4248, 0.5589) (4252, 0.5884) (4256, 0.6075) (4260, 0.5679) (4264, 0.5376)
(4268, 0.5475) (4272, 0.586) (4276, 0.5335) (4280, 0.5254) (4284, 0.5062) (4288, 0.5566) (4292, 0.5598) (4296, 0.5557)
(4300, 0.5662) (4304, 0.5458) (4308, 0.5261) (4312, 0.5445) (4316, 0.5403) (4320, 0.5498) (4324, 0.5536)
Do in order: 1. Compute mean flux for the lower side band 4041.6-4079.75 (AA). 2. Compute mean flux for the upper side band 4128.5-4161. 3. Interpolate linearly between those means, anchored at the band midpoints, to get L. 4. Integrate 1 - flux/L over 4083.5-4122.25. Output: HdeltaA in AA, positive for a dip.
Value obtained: 2.6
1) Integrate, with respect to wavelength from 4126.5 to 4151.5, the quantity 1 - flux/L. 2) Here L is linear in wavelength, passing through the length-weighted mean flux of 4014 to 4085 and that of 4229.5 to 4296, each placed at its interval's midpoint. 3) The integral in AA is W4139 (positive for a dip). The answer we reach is 0.4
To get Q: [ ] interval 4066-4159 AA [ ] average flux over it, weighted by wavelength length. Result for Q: 0.541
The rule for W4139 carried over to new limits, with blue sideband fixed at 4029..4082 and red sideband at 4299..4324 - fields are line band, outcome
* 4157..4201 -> 0.77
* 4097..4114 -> 1.23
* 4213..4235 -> 0.62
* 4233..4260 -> -0.57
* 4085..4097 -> 0.59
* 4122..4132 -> 0.38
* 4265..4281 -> -0.01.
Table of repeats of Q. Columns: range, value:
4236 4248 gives 0.545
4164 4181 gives 0.56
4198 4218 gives 0.534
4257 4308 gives 0.549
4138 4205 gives 0.548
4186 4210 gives 0.541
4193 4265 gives 0.546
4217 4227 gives 0.537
